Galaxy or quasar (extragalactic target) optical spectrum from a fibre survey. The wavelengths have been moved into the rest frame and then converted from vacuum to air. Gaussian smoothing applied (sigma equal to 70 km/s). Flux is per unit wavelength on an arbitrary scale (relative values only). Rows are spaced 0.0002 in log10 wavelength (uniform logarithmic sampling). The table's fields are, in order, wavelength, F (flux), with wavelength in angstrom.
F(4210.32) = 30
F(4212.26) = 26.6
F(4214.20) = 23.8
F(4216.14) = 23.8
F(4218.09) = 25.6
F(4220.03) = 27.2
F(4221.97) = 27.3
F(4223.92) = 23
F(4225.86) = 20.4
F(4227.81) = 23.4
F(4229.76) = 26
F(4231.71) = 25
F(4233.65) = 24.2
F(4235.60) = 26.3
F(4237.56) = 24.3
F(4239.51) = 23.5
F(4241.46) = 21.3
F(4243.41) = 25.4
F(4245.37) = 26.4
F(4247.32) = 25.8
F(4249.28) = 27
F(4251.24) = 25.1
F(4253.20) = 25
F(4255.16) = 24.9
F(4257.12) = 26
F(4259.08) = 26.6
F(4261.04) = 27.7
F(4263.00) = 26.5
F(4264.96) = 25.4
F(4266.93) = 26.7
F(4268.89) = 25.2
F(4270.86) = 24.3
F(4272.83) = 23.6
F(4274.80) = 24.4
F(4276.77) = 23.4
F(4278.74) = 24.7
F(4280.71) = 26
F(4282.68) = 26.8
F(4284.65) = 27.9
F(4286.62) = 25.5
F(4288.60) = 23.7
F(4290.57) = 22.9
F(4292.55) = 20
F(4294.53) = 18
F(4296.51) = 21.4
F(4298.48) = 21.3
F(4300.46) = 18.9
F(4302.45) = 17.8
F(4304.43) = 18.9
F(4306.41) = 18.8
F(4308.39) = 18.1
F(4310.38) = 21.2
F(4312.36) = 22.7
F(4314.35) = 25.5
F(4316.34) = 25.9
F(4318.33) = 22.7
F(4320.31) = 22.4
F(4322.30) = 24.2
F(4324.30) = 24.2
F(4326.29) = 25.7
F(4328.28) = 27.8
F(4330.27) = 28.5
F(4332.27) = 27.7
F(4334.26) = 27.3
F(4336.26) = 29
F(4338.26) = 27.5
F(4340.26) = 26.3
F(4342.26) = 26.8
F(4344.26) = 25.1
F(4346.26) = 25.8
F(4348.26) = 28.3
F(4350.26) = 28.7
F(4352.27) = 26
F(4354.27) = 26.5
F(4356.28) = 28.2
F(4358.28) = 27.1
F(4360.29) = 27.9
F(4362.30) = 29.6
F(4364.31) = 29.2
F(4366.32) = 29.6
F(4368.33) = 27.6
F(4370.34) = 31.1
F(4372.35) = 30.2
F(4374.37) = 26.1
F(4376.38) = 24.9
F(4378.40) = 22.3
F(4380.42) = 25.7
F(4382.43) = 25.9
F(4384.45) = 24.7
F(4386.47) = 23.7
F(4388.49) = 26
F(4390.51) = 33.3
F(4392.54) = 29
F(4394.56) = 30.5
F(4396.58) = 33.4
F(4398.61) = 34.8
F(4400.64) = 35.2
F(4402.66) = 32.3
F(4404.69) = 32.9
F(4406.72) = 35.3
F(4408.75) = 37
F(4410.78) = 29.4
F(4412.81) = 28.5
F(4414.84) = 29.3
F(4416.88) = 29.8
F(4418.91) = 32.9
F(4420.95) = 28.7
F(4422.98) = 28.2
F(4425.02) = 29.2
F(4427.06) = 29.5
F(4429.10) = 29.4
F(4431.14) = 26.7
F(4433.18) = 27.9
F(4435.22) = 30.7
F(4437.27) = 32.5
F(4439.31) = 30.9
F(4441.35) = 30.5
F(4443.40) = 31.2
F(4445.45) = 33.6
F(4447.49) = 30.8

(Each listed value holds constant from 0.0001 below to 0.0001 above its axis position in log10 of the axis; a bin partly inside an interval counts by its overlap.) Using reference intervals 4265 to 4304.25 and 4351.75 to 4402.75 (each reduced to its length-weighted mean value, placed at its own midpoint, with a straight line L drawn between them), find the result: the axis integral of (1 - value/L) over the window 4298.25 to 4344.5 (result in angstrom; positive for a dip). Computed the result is 2.59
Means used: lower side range 23.2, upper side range 28.5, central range 24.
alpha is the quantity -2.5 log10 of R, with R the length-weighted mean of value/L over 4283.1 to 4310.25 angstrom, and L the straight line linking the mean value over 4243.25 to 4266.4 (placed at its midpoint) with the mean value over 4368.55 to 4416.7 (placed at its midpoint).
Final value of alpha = 0.27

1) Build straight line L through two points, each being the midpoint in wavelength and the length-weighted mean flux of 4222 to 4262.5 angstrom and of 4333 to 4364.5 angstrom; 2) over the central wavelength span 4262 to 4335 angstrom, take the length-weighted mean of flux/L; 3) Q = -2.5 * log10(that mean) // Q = 0.11 mag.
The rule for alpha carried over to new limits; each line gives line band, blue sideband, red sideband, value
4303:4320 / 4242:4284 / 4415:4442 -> 0.230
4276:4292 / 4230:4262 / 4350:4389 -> 0.035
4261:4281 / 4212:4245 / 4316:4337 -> 0.000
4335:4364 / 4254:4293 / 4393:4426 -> 0.055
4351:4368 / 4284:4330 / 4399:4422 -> -0.027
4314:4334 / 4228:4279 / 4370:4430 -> 0.073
